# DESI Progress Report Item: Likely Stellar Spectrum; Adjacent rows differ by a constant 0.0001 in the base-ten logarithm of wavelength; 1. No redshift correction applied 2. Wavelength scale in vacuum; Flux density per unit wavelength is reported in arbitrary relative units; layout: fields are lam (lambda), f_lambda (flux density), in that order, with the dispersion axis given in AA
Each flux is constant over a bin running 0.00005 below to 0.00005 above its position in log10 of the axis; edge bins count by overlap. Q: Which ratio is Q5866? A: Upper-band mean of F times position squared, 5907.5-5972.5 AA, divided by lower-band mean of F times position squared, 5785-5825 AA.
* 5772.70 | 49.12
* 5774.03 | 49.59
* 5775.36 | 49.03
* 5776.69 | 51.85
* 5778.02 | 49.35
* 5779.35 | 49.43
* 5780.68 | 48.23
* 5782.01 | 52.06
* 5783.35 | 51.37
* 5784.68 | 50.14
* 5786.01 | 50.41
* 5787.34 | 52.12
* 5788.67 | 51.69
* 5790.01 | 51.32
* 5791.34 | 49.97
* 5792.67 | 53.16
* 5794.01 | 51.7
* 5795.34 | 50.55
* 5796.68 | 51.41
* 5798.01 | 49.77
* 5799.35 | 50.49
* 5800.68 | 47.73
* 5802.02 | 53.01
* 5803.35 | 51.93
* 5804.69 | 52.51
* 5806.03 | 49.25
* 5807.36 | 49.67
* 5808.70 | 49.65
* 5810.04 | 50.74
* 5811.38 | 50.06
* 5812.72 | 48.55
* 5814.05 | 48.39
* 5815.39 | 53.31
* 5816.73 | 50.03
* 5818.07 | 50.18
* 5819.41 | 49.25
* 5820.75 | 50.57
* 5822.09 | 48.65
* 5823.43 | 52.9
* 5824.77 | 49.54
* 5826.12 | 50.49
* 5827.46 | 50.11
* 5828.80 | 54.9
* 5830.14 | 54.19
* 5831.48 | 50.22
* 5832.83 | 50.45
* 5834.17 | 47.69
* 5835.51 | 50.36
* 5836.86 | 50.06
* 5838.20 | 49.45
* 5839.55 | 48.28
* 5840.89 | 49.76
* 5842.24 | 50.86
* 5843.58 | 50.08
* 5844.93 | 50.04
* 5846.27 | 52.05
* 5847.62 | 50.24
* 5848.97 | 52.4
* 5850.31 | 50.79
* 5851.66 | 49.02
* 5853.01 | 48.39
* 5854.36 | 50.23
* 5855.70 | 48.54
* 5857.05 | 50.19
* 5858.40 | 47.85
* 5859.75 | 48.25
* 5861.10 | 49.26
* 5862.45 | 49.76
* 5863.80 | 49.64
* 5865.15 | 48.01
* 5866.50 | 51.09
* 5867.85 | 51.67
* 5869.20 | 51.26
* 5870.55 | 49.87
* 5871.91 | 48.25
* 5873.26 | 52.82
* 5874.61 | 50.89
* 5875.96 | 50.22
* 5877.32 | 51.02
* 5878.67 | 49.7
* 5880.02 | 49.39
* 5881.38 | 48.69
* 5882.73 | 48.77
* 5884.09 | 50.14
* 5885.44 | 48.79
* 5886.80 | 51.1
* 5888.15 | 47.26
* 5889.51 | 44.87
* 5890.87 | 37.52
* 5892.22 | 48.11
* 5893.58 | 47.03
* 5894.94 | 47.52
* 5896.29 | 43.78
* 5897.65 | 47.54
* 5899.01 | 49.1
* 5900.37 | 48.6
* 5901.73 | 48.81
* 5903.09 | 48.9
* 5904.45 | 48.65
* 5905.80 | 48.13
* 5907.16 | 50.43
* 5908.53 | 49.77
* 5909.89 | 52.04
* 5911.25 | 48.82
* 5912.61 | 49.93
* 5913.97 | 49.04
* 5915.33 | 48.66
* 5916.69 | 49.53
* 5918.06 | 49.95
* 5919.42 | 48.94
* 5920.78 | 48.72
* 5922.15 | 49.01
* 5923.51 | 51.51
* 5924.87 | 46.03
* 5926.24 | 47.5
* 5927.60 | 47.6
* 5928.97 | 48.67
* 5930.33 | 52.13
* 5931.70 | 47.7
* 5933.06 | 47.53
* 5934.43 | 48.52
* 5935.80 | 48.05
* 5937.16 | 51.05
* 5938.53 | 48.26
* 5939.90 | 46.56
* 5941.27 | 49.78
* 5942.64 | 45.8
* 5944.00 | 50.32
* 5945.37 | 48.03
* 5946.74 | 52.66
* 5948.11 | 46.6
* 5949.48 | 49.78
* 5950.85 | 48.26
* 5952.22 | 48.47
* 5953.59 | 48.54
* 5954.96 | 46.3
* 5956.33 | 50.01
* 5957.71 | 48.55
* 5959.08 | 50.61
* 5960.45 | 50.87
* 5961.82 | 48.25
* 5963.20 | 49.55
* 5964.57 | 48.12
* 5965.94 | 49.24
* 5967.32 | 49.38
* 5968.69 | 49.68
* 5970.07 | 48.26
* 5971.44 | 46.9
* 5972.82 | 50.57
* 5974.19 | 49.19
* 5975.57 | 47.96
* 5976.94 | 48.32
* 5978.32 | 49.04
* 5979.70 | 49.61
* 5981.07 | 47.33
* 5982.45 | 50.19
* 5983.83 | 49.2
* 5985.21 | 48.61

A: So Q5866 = 1.01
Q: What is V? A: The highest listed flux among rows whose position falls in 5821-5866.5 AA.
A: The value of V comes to 54.9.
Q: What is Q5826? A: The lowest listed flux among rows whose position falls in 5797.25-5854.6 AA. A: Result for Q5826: 47.69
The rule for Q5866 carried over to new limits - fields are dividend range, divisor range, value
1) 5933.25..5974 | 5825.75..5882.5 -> 1.01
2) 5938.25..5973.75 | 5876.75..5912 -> 1.03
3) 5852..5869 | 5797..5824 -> 1.00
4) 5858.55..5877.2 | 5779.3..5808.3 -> 1.01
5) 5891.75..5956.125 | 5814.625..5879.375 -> 0.99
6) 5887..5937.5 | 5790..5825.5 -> 0.99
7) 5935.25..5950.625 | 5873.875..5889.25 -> 1.01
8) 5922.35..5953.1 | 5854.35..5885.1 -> 1.00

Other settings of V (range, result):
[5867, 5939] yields 52.82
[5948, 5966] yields 50.87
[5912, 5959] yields 52.66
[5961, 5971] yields 49.68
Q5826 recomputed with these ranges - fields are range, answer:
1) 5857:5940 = 37.52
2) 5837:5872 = 47.85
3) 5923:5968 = 45.8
